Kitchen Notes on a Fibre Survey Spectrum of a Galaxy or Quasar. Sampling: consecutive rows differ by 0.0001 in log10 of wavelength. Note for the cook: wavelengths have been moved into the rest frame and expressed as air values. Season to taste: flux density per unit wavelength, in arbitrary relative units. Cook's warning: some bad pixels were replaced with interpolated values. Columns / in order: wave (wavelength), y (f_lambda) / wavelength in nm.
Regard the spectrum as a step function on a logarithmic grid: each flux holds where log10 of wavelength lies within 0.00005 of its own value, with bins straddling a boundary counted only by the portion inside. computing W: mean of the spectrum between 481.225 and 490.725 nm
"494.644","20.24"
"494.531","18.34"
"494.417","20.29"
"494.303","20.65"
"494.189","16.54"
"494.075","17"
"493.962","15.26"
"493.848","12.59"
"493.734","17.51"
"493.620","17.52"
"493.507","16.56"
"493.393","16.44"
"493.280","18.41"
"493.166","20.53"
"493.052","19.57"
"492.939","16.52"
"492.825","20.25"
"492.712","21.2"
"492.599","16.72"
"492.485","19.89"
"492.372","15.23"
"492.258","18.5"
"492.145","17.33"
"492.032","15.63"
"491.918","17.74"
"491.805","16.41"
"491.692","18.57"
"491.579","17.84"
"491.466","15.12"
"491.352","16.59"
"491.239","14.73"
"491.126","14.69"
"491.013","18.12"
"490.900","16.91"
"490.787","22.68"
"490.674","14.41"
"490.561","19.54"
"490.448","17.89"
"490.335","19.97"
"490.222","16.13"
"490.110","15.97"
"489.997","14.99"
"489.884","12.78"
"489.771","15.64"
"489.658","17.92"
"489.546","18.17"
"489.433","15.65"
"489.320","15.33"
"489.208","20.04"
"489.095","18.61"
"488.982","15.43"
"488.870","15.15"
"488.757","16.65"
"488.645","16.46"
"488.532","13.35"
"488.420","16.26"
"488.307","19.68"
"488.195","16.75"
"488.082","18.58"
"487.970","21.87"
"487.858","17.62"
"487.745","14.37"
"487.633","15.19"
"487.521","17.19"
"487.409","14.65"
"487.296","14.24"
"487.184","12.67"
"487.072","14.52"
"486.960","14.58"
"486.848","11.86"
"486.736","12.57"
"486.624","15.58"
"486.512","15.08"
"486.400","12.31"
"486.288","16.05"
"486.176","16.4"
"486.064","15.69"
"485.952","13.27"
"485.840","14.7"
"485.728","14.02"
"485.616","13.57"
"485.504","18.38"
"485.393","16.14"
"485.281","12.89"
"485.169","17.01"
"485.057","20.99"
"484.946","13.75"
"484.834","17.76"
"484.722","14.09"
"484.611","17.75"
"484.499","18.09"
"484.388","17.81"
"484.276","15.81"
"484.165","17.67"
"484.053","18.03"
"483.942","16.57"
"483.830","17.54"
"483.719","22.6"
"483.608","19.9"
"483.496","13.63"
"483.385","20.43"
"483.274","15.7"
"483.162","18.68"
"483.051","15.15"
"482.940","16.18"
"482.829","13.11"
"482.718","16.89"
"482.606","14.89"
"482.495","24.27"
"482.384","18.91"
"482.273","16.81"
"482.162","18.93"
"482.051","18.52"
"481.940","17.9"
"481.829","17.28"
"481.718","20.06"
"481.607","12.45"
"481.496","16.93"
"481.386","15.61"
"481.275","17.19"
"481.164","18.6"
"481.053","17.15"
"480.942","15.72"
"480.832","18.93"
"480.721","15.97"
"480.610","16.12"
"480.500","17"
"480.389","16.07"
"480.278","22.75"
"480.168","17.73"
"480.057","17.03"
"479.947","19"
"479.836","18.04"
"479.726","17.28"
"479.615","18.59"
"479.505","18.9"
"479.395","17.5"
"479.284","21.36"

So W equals 16.5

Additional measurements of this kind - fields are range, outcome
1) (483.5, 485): 17.4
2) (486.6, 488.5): 15.8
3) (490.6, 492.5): 17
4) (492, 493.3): 18.4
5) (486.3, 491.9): 16.3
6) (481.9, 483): 17.6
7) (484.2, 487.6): 15.3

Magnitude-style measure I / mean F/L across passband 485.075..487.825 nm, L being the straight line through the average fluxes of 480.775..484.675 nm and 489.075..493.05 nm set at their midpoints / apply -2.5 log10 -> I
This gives 0.17 mag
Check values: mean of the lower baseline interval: 17.5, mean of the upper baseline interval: 17.3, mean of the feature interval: 14.8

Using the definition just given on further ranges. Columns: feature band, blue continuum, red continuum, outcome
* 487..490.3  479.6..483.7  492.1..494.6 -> 0.09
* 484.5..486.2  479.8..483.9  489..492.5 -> 0.10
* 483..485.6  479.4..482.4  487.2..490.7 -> 0.00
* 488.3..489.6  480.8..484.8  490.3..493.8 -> 0.06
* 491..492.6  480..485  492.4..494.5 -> 0.06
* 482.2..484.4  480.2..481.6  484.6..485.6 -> -0.05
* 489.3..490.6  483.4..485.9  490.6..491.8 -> 0.02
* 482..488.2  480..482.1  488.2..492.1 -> 0.05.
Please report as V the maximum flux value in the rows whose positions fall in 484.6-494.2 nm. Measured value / 22.68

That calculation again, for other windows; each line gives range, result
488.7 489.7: 20.04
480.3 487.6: 24.27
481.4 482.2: 20.06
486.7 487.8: 17.19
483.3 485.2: 22.6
